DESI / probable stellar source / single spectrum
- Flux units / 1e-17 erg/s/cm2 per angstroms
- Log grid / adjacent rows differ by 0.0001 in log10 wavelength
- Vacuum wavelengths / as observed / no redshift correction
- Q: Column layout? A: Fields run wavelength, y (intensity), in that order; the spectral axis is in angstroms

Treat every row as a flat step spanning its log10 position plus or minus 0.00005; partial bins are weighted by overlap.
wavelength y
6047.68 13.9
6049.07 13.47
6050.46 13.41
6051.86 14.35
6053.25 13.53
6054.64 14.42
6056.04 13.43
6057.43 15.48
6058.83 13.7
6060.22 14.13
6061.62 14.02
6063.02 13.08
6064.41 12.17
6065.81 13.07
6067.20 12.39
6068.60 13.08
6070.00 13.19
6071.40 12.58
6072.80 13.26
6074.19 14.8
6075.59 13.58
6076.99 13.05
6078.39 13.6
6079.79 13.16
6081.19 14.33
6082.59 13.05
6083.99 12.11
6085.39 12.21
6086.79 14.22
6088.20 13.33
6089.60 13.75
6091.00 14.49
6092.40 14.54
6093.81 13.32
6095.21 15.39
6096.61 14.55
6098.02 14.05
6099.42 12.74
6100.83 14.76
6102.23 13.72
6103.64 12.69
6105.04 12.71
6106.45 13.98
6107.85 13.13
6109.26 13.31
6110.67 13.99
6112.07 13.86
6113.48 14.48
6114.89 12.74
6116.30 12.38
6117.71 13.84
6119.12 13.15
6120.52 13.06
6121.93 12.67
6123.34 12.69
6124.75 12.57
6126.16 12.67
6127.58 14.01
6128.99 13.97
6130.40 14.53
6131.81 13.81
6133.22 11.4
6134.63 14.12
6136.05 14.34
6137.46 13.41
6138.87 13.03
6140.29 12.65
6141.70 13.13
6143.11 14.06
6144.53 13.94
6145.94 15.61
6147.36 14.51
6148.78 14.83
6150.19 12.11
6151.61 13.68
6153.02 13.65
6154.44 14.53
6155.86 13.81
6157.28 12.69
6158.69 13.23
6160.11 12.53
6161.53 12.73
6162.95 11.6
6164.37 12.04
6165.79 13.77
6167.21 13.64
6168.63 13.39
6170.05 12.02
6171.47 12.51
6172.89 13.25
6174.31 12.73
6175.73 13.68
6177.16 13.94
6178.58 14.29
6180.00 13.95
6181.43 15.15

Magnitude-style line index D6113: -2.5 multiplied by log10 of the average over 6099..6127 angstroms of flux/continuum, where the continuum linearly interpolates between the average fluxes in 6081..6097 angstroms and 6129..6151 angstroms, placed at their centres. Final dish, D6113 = 0.04 mag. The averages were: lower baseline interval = 13.7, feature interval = 13.3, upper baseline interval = 13.7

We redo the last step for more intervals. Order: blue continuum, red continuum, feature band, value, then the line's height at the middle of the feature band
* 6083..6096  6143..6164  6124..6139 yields 0.010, 13.6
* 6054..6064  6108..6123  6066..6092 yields 0.031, 13.7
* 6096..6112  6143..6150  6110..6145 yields 0.055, 14.1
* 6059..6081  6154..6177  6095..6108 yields -0.043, 13.2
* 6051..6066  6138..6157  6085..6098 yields -0.019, 13.8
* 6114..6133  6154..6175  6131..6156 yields -0.051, 13.1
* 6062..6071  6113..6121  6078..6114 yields -0.047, 13.1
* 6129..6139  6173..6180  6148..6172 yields 0.042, 13.6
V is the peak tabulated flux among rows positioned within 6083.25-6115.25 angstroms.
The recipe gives 15.39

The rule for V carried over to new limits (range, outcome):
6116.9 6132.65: 14.53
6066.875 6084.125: 14.8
